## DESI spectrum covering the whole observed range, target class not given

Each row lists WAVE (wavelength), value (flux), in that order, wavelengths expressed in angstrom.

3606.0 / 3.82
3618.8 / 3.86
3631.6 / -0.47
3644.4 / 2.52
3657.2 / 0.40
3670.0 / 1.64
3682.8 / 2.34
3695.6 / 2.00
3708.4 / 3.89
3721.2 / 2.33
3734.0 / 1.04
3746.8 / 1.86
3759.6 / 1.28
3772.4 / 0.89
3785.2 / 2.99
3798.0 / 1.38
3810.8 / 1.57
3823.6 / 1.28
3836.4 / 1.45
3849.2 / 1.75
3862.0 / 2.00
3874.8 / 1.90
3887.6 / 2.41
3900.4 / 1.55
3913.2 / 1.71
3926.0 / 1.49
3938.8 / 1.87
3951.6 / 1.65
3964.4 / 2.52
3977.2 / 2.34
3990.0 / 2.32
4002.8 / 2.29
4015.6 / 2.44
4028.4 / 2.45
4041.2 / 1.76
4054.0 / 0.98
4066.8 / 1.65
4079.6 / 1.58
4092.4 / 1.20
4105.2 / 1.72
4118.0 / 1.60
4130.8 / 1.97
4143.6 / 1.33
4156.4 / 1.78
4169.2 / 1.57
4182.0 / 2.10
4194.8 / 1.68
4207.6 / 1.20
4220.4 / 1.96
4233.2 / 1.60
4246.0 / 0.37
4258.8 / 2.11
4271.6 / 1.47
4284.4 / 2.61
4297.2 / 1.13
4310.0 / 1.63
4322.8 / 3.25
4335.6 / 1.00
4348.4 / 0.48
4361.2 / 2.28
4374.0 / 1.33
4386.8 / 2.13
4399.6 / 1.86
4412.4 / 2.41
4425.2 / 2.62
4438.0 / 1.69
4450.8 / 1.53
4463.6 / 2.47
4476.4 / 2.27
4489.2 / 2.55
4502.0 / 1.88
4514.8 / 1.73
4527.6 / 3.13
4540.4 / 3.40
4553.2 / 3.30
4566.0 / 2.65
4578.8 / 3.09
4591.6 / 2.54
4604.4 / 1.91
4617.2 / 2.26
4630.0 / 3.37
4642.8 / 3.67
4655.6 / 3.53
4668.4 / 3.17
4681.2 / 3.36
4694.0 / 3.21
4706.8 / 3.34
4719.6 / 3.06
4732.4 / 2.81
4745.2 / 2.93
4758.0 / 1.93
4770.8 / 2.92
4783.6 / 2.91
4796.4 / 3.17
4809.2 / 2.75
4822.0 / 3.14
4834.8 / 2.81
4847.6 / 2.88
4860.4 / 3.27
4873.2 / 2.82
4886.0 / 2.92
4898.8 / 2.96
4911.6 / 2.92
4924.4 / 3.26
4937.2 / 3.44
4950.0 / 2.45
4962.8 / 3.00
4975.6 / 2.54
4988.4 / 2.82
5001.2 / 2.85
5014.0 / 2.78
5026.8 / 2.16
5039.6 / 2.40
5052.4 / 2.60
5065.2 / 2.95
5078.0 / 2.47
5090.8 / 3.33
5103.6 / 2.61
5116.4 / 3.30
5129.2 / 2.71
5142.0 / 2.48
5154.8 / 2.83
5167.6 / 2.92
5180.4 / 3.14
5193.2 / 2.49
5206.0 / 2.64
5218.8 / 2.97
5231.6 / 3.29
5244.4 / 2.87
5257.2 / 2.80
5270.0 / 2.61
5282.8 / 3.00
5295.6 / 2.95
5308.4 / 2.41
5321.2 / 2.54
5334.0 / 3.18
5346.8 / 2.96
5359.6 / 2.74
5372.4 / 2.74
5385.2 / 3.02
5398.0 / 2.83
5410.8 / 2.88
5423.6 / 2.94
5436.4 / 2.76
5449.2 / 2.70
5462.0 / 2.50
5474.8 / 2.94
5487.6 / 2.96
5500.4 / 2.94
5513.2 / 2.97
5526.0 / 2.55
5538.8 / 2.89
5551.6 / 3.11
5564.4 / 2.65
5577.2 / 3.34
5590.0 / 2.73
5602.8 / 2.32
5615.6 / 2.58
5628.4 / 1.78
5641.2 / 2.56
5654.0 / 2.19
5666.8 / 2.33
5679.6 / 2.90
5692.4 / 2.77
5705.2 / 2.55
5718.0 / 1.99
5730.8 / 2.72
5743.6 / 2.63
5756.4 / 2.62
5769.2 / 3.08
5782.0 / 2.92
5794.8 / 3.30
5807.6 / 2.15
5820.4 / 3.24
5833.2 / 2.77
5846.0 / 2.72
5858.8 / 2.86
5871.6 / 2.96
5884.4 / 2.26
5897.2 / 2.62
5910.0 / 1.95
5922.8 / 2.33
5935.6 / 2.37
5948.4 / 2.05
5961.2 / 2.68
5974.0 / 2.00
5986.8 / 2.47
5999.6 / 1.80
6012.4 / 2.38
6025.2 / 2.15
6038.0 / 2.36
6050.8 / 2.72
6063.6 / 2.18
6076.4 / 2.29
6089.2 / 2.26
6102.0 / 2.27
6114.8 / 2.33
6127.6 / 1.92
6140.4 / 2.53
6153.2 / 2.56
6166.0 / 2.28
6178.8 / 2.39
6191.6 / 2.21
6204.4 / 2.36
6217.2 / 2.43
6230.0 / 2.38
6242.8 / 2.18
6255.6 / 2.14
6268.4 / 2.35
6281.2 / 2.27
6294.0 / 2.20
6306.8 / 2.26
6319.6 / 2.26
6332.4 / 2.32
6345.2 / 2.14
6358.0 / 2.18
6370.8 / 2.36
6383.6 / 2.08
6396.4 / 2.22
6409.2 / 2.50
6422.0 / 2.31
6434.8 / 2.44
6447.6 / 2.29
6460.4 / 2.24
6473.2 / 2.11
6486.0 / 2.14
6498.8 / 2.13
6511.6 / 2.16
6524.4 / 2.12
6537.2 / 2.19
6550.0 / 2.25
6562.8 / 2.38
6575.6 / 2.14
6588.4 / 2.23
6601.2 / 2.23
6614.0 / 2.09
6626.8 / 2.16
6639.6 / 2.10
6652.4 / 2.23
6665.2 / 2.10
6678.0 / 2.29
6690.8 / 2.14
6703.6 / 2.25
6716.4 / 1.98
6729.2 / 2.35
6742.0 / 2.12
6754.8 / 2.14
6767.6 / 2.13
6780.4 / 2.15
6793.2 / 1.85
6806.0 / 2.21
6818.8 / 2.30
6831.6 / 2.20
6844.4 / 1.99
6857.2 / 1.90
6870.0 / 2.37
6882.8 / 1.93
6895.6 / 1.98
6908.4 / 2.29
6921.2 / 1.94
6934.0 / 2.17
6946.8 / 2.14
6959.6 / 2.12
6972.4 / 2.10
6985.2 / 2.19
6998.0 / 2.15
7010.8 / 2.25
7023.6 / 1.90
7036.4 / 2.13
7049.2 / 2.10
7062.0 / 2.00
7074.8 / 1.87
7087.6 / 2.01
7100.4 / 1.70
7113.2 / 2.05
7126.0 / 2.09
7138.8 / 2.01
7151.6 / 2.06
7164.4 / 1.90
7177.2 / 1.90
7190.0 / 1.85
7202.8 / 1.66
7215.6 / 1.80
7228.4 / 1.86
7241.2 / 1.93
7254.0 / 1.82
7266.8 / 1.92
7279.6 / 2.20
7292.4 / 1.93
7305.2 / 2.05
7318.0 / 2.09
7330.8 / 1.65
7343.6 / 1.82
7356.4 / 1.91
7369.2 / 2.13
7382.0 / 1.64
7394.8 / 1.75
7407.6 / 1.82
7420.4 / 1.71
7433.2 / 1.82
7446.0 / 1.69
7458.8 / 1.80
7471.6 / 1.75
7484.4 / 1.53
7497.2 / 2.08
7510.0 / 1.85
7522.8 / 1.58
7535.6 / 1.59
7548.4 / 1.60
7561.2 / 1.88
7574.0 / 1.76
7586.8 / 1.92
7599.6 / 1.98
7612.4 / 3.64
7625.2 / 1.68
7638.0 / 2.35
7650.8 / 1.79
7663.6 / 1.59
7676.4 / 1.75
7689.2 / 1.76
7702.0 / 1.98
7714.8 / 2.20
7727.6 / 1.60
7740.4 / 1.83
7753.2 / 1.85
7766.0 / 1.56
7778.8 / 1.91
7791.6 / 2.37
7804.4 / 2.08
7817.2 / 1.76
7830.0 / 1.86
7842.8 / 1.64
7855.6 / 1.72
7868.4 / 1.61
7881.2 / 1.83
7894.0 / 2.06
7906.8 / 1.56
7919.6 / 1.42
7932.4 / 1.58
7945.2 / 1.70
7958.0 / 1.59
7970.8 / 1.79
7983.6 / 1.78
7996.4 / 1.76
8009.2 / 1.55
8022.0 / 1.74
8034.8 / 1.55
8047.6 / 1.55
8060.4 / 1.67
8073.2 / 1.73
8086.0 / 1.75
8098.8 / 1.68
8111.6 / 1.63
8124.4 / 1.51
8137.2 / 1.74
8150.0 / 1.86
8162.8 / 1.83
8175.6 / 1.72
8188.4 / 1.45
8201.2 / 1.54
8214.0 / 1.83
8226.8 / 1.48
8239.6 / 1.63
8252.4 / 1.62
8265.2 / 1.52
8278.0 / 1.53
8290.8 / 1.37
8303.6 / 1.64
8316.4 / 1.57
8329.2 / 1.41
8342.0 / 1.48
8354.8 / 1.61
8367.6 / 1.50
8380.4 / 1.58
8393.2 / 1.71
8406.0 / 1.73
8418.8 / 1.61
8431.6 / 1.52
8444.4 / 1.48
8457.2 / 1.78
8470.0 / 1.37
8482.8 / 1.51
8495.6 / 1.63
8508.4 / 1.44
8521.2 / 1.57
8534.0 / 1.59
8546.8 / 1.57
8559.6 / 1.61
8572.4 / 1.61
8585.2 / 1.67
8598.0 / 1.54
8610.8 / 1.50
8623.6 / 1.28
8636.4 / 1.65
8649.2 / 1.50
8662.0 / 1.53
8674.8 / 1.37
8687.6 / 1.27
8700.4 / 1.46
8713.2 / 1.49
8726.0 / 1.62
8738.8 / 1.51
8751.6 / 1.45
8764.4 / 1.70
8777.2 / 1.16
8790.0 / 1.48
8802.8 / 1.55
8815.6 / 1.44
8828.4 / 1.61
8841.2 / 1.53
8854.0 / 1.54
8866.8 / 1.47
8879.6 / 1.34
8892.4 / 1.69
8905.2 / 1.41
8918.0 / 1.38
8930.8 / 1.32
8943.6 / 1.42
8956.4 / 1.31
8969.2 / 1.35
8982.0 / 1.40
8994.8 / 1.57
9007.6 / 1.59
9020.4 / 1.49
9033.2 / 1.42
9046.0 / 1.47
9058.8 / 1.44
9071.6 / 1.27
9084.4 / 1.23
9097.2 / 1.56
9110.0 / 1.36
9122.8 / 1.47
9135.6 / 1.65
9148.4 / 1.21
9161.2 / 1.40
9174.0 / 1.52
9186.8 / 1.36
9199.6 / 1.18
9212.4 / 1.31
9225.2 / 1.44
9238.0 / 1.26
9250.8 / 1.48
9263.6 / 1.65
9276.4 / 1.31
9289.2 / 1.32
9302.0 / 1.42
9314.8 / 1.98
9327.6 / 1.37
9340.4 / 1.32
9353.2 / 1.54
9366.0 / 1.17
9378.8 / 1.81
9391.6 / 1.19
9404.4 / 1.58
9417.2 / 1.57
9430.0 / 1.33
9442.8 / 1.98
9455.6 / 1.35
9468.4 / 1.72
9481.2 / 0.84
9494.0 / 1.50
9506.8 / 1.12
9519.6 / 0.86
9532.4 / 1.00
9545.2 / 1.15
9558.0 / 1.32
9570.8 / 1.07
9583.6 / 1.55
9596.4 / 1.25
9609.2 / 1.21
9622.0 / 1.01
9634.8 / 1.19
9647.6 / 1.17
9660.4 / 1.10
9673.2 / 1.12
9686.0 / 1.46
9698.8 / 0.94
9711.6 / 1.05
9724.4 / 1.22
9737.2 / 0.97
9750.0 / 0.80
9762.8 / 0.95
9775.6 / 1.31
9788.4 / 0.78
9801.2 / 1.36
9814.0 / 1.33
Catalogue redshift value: 0.160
